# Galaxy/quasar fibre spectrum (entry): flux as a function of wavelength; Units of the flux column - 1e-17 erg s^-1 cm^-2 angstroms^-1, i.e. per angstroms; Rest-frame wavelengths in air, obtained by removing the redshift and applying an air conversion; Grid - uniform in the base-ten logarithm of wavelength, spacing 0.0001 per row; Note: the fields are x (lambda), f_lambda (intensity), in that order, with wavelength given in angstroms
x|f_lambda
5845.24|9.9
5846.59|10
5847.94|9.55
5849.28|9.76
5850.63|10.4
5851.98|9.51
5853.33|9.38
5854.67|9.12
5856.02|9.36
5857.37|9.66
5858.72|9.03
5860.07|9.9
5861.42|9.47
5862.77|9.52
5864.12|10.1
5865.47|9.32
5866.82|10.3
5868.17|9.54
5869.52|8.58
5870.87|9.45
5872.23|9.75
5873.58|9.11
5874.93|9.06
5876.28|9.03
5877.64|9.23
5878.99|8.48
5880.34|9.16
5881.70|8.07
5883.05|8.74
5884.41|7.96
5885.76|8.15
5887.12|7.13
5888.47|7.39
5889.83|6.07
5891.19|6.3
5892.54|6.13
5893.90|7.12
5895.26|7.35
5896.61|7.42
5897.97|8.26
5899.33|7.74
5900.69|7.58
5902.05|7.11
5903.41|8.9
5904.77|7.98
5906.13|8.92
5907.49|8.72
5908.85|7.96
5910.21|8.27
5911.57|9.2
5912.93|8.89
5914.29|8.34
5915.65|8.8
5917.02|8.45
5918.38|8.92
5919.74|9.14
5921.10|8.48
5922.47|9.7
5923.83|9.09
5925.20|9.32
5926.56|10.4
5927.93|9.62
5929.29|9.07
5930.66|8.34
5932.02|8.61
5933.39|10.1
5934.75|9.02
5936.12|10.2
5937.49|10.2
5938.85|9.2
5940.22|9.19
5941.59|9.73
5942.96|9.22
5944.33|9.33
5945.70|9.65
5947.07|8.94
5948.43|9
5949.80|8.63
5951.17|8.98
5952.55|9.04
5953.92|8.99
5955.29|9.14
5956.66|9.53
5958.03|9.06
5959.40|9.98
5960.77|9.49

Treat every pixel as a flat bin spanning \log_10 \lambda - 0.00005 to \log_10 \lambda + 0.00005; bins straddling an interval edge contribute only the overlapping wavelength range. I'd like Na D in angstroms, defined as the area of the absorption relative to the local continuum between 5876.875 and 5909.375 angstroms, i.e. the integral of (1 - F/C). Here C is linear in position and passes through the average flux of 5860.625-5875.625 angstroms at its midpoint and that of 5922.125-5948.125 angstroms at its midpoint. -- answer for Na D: 5.58 angstroms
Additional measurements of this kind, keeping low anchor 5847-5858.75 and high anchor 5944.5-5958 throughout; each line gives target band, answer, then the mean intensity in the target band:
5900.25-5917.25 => 1.6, 8.4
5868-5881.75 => 0.6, 9.07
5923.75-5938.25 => -0.4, 9.47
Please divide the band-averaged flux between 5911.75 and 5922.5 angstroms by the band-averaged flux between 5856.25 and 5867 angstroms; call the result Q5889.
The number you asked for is 0.92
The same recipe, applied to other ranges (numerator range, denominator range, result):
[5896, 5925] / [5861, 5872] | 0.89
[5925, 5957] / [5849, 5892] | 1.04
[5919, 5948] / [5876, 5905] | 1.21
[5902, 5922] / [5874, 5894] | 1.09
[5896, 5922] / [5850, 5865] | 0.88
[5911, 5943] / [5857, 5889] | 1.02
